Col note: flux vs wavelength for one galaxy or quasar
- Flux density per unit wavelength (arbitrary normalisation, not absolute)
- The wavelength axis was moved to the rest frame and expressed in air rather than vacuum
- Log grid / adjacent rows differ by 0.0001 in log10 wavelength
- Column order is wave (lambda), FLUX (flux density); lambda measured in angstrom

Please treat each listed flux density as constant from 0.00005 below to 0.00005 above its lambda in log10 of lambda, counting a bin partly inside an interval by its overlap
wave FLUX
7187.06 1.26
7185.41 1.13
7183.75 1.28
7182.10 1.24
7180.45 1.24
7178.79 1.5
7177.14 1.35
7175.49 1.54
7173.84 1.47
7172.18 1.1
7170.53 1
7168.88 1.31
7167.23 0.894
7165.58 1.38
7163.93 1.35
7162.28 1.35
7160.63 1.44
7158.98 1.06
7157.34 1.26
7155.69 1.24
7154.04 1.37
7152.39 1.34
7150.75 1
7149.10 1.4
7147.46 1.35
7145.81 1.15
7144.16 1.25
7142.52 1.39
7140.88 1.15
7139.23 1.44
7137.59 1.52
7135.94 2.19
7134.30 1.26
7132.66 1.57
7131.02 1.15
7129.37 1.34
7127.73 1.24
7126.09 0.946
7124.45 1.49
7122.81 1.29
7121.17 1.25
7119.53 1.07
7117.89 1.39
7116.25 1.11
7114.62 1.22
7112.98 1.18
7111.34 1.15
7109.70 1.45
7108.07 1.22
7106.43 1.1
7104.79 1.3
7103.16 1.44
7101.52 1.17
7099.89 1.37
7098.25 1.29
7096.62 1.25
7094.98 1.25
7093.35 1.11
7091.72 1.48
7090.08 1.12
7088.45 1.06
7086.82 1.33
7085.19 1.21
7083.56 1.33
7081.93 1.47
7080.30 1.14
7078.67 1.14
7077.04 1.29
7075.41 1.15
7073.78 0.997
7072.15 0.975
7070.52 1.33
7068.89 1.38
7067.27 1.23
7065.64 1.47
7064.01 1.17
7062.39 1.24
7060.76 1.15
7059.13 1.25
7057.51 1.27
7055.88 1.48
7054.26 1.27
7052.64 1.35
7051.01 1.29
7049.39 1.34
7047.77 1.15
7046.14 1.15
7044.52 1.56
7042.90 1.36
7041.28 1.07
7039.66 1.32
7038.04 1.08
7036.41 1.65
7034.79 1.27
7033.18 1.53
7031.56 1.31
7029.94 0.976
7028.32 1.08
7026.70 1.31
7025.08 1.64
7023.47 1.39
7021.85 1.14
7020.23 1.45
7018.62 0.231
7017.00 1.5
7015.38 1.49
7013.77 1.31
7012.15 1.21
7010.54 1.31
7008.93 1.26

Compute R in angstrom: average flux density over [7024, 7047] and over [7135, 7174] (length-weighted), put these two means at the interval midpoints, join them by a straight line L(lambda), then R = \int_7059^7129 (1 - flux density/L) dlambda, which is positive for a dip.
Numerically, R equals 3.7 angstrom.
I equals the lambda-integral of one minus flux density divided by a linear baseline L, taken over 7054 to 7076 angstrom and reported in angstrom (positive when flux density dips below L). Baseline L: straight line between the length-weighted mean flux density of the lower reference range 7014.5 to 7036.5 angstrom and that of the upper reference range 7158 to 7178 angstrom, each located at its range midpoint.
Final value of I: 0.5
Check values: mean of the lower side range 1.27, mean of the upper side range 1.27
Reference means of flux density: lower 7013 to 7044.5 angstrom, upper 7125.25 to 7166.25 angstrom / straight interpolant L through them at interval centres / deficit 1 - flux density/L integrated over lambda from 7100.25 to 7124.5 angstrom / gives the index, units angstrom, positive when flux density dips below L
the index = 1.13 angstrom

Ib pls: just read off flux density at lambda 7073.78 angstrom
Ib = 0.997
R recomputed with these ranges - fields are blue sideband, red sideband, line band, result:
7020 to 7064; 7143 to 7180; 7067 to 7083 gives 0.98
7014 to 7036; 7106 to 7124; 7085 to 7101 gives -0.12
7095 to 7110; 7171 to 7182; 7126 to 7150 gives -1.03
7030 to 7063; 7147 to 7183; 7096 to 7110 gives 0.08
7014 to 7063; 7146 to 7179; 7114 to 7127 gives 0.58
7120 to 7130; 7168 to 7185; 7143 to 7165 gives 0.01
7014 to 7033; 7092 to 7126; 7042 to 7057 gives -0.97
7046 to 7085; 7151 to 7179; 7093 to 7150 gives -1.41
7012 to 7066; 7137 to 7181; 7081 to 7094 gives 0.18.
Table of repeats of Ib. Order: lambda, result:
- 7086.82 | 1.33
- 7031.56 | 1.31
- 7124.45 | 1.49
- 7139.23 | 1.44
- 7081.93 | 1.47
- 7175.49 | 1.54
